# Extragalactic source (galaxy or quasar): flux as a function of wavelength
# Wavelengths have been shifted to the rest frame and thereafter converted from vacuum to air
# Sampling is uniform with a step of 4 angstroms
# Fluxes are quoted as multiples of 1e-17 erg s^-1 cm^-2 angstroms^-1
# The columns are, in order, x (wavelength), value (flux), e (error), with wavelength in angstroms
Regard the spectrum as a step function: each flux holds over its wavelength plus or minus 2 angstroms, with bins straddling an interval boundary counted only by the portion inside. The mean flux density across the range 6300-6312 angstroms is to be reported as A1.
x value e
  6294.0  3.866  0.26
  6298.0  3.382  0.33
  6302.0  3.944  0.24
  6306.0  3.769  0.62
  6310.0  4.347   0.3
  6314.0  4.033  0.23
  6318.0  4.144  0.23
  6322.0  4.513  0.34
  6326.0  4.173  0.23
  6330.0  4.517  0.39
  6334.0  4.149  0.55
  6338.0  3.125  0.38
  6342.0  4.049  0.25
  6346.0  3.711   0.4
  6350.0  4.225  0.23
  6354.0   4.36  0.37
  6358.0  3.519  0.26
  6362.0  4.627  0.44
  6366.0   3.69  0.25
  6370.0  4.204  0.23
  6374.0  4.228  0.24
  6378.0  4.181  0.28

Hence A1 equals 4.02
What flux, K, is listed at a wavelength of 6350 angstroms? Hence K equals 4.225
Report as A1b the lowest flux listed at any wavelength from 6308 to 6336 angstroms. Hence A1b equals 4.033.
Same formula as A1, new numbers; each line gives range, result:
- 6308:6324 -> 4.26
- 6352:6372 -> 4.08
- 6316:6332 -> 4.34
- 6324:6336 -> 4.28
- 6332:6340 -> 3.64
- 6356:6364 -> 4.07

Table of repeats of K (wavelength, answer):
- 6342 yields 4.049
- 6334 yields 4.149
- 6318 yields 4.144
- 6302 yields 3.944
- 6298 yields 3.382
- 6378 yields 4.181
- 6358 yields 3.519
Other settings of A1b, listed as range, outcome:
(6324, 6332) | 4.173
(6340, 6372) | 3.519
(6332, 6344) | 3.125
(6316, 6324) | 4.144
